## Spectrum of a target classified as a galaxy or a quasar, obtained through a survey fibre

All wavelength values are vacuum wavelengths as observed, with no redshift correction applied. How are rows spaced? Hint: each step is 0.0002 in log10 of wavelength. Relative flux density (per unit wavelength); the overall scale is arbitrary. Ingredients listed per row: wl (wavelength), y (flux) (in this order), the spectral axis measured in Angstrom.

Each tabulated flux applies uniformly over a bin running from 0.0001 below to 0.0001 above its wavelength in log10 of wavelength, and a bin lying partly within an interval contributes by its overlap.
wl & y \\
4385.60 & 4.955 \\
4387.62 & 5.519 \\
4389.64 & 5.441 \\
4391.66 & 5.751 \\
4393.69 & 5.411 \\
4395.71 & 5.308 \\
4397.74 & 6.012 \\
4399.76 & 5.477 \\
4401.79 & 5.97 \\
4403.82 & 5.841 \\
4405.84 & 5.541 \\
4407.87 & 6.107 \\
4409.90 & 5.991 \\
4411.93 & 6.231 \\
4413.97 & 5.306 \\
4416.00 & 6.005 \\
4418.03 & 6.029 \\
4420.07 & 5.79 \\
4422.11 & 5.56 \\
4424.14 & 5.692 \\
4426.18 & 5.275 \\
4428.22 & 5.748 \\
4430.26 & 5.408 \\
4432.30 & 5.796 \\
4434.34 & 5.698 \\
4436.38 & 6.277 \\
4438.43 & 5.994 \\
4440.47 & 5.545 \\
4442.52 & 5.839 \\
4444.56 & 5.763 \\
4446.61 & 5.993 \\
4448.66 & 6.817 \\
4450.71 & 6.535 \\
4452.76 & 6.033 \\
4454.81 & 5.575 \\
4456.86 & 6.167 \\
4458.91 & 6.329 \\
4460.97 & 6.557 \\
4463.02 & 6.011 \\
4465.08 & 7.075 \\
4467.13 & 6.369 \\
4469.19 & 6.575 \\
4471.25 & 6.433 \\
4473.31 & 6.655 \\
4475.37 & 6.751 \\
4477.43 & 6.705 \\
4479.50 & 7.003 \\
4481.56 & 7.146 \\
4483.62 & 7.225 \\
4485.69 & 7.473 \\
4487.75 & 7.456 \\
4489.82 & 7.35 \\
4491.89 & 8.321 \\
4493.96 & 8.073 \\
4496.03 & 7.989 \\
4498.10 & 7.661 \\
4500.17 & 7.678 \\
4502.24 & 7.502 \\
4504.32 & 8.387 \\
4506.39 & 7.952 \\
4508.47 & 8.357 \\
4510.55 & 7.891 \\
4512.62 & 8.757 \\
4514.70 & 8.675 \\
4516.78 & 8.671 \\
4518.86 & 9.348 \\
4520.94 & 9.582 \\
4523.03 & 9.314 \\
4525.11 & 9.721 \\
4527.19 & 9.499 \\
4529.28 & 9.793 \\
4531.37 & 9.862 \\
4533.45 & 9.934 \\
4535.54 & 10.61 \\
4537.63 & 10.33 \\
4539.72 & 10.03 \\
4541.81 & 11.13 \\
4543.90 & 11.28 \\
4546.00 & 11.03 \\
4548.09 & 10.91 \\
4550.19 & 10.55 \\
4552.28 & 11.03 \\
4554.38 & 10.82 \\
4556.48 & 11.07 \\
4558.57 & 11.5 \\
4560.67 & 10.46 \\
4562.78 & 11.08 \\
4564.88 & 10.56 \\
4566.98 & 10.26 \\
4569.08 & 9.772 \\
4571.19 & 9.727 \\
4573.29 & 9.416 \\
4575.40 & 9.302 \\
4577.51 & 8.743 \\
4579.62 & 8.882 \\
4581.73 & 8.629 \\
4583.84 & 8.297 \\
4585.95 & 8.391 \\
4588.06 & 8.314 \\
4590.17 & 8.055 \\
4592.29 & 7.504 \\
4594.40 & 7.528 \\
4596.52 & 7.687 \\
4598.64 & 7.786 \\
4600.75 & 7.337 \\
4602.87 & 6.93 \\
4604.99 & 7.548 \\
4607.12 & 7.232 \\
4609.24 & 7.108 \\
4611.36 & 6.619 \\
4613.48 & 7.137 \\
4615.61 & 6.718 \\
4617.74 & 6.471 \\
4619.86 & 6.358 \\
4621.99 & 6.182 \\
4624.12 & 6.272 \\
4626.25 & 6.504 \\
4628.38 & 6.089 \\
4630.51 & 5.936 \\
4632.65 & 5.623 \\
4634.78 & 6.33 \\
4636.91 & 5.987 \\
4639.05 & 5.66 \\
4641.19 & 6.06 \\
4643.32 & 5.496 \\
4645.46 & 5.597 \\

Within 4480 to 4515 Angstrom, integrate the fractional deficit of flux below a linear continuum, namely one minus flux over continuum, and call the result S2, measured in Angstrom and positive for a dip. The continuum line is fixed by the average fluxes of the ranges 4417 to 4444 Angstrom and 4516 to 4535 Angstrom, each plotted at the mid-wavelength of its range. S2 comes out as 2.5 Angstrom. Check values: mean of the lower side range 5.74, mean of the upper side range 9.57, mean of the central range 7.85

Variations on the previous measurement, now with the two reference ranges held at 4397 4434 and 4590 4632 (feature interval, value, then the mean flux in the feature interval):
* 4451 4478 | -1.6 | 6.4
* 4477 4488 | -1.8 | 7.17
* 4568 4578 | -4.1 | 9.43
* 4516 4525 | -4.1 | 9.29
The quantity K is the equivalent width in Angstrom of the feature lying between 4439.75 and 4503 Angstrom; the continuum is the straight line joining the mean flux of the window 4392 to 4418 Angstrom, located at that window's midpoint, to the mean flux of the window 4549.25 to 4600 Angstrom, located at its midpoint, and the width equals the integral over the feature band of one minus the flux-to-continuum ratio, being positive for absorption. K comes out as 3.5 Angstrom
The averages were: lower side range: 5.78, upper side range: 9.37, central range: 6.8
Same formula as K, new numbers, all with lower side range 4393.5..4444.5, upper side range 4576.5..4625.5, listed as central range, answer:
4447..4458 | -0.26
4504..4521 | -4.99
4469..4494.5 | -3.29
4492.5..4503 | -2.13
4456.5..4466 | -0.44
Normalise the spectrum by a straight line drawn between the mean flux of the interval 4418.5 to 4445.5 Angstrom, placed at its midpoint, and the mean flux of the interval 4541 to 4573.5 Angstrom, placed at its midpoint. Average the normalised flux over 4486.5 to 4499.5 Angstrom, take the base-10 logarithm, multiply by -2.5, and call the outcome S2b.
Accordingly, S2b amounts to 0.05 mag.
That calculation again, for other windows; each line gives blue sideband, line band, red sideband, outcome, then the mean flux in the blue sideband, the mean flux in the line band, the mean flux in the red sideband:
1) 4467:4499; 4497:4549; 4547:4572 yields -0.04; 7.22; 9.35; 10.7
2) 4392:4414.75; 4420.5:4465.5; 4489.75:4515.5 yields 0.12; 5.75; 5.97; 8.07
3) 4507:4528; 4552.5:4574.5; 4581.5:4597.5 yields -0.24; 8.96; 10.5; 8.02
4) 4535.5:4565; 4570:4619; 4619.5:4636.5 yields 0.04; 10.8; 7.88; 6.15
